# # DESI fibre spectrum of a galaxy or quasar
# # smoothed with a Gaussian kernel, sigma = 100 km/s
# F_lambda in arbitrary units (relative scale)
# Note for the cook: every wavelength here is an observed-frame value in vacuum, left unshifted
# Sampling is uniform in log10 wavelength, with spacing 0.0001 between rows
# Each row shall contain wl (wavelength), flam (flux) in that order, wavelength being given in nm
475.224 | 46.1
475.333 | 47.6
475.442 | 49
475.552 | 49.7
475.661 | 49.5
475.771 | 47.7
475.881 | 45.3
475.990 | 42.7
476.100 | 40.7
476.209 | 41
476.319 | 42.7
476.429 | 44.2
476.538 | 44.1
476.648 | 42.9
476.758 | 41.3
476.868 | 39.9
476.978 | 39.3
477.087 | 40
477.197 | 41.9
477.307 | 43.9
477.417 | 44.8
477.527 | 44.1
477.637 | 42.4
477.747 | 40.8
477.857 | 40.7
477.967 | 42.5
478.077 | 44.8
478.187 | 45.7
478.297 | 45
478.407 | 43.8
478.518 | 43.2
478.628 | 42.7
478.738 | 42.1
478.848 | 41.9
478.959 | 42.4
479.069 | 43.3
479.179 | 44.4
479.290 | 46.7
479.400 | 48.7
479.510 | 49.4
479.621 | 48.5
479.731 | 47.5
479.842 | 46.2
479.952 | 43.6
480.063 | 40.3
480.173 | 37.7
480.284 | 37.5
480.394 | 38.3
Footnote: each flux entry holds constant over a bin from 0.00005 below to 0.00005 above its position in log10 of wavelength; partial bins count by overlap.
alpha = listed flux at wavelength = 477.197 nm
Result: 41.9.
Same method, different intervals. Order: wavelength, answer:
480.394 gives 38.3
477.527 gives 44.1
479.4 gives 48.7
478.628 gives 42.7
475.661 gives 49.5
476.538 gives 44.1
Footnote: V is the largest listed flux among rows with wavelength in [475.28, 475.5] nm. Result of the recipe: 49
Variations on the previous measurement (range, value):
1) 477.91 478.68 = 45.7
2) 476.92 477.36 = 43.9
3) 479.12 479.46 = 48.7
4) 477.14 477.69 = 44.8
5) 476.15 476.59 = 44.2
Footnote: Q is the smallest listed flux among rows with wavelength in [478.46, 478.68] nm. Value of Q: 42.7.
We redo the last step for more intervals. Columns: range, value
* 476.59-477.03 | 39.3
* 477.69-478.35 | 40.7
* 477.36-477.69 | 42.4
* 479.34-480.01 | 43.6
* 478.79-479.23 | 41.9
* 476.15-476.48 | 41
